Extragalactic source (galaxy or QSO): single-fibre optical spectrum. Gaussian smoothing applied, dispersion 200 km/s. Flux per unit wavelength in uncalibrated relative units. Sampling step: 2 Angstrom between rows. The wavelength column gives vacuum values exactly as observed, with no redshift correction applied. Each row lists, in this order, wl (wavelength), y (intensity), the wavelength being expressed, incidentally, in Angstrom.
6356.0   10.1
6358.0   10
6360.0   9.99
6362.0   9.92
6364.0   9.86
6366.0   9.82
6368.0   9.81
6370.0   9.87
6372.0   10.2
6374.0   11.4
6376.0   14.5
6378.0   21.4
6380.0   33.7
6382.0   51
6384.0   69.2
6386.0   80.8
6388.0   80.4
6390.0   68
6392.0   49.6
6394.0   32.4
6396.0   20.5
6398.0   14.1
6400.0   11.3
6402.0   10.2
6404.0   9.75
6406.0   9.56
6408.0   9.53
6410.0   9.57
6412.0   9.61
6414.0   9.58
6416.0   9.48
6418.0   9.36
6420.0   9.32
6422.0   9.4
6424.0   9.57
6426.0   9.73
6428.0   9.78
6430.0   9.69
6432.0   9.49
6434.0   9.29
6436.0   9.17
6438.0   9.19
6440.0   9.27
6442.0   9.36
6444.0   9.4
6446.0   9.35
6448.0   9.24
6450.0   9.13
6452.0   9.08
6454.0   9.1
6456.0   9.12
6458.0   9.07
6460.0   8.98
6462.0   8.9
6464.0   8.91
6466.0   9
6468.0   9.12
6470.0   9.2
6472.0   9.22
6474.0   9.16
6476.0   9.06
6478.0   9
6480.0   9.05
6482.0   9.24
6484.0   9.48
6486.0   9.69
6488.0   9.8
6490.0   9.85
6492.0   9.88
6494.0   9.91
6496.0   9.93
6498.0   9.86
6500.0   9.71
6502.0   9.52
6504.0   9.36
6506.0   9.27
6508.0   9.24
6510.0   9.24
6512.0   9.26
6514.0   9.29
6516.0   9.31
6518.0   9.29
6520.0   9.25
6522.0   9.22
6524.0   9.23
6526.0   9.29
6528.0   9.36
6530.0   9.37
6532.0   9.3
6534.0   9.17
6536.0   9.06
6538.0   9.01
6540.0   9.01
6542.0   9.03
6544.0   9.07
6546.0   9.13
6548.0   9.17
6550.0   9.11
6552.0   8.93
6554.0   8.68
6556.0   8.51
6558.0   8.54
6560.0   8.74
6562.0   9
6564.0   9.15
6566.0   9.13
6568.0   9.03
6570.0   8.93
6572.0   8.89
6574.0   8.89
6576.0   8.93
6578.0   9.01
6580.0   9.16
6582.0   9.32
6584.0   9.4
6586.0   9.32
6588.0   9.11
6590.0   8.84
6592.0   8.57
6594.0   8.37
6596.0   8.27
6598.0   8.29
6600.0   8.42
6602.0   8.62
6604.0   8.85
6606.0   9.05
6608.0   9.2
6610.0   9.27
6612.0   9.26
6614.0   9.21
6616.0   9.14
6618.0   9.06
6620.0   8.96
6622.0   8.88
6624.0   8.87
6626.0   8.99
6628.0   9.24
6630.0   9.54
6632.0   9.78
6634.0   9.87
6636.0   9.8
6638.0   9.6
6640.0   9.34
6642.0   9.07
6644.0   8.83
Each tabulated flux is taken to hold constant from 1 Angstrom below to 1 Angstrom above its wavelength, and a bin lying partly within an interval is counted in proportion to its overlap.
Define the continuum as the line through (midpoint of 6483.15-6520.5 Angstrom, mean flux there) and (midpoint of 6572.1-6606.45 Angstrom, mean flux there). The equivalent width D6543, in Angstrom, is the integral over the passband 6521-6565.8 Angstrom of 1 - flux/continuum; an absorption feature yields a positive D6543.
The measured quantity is 0.8 Angstrom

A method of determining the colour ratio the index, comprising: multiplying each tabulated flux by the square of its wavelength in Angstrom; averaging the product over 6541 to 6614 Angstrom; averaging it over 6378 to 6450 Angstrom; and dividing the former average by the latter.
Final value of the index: 0.5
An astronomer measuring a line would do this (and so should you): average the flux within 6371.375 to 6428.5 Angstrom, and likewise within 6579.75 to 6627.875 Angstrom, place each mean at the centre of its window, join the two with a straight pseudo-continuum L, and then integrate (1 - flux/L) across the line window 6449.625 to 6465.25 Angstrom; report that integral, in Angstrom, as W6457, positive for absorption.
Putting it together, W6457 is 8.6 Angstrom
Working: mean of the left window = 24.5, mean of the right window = 8.94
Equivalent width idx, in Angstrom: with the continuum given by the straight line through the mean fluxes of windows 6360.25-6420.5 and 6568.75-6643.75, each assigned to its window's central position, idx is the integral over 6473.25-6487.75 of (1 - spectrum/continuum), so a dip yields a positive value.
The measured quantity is 6.9 Angstrom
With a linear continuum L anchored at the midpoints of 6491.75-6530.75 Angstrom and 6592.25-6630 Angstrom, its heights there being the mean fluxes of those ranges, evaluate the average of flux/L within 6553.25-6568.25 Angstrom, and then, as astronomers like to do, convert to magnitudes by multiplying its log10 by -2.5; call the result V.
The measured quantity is 0.04 mag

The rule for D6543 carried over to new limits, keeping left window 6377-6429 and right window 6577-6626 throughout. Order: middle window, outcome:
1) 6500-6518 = 8.0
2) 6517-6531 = 5.6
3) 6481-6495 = 6.7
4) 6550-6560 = 3.2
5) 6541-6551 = 3.3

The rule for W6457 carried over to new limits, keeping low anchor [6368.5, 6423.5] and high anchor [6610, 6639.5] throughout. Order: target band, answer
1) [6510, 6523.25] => 5.91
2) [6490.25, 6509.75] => 9.01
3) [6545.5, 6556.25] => 4.07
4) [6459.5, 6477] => 9.59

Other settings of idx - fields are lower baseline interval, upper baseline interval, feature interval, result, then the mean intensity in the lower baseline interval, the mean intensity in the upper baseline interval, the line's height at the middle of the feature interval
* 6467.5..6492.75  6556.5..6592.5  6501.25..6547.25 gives -0.2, 9.37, 9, 9.19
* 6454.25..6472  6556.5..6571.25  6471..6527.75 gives -2.6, 9.05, 8.92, 9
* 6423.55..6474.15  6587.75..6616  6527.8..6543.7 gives -0.3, 9.25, 8.81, 9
